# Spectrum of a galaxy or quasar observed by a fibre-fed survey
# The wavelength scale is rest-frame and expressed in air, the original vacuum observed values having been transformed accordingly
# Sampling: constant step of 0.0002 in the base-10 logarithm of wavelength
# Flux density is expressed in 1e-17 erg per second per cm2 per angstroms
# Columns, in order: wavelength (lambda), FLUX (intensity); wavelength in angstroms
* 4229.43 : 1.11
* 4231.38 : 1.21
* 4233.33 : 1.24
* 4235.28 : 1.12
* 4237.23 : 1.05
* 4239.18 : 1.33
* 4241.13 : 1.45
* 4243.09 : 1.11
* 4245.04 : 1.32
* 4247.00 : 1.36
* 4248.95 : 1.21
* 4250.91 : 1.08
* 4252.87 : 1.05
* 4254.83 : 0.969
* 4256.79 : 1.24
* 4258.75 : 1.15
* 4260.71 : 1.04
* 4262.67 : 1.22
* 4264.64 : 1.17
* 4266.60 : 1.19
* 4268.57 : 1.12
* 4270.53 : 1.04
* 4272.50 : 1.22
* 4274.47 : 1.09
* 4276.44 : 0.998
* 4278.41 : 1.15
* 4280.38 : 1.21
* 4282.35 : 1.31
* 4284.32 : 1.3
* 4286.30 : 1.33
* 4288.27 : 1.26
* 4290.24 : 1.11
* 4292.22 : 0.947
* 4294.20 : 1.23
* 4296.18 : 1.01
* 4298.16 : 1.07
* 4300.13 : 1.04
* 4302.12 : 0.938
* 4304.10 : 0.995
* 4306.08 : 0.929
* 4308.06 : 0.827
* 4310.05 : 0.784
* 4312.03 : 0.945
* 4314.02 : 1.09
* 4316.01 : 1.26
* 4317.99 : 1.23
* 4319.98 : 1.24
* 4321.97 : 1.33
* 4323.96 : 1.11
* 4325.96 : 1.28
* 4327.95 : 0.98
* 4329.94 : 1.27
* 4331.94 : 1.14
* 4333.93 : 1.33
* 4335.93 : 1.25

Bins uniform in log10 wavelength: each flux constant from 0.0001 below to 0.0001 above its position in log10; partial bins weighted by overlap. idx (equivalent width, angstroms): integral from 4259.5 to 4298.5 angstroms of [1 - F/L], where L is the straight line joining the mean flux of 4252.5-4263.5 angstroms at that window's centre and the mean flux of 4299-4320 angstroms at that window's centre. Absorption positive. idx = -2.9 angstroms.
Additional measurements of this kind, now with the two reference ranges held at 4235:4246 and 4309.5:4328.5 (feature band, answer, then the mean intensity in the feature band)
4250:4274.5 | 1.7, 1.12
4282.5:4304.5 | 0.9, 1.12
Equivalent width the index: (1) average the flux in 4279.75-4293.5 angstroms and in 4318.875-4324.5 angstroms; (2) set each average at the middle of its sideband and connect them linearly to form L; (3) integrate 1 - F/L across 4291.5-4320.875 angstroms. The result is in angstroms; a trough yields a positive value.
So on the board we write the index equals 4.5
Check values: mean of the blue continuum 1.21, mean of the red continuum 1.24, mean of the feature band 1.04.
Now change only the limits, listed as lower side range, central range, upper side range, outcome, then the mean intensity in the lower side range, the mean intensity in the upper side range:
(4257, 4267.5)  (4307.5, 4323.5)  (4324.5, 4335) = 1.24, 1.16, 1.2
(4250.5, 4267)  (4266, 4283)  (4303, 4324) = -0.58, 1.12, 1.07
